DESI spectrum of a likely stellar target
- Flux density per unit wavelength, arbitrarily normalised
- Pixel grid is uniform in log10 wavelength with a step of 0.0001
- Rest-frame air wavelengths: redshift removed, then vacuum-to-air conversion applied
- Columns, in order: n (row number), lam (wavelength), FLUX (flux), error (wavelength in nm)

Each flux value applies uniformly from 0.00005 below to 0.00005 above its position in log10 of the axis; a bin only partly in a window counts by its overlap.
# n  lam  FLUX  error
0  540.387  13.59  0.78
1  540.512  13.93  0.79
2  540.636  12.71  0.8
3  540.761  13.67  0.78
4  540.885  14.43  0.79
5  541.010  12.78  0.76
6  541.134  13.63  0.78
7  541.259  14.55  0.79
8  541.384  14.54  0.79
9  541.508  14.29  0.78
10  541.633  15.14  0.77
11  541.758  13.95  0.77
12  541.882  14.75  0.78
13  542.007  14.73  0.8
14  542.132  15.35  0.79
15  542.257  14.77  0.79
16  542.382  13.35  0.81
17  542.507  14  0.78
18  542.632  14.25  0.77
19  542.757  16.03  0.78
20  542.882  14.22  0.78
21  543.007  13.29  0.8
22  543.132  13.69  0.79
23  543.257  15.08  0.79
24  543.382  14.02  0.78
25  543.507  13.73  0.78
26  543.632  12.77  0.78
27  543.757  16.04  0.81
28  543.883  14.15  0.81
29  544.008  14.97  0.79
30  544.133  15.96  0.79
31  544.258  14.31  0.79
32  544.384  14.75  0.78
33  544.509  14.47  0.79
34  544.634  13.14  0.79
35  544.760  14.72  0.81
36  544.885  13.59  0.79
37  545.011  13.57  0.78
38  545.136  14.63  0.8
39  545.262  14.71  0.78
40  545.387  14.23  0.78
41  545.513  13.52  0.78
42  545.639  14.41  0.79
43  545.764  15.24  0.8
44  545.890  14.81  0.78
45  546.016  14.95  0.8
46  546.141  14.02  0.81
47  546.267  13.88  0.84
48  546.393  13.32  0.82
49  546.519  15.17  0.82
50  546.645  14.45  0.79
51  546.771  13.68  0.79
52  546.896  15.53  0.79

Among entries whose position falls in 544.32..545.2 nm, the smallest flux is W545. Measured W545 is 13.14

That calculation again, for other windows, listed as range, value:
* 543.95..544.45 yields 14.31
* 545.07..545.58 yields 13.52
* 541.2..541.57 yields 14.29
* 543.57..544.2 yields 12.77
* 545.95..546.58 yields 13.32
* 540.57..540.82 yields 12.71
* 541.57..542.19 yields 13.95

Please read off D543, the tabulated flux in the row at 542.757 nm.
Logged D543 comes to 16.03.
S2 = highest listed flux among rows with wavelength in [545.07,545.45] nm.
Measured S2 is 14.71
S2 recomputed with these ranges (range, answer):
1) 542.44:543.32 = 16.03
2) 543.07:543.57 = 15.08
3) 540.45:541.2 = 14.43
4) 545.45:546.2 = 15.24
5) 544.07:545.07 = 15.96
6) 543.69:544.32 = 16.04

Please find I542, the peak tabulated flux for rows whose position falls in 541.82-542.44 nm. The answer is 15.35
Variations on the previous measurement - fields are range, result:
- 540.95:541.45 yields 14.55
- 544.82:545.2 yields 14.63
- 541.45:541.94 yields 15.14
